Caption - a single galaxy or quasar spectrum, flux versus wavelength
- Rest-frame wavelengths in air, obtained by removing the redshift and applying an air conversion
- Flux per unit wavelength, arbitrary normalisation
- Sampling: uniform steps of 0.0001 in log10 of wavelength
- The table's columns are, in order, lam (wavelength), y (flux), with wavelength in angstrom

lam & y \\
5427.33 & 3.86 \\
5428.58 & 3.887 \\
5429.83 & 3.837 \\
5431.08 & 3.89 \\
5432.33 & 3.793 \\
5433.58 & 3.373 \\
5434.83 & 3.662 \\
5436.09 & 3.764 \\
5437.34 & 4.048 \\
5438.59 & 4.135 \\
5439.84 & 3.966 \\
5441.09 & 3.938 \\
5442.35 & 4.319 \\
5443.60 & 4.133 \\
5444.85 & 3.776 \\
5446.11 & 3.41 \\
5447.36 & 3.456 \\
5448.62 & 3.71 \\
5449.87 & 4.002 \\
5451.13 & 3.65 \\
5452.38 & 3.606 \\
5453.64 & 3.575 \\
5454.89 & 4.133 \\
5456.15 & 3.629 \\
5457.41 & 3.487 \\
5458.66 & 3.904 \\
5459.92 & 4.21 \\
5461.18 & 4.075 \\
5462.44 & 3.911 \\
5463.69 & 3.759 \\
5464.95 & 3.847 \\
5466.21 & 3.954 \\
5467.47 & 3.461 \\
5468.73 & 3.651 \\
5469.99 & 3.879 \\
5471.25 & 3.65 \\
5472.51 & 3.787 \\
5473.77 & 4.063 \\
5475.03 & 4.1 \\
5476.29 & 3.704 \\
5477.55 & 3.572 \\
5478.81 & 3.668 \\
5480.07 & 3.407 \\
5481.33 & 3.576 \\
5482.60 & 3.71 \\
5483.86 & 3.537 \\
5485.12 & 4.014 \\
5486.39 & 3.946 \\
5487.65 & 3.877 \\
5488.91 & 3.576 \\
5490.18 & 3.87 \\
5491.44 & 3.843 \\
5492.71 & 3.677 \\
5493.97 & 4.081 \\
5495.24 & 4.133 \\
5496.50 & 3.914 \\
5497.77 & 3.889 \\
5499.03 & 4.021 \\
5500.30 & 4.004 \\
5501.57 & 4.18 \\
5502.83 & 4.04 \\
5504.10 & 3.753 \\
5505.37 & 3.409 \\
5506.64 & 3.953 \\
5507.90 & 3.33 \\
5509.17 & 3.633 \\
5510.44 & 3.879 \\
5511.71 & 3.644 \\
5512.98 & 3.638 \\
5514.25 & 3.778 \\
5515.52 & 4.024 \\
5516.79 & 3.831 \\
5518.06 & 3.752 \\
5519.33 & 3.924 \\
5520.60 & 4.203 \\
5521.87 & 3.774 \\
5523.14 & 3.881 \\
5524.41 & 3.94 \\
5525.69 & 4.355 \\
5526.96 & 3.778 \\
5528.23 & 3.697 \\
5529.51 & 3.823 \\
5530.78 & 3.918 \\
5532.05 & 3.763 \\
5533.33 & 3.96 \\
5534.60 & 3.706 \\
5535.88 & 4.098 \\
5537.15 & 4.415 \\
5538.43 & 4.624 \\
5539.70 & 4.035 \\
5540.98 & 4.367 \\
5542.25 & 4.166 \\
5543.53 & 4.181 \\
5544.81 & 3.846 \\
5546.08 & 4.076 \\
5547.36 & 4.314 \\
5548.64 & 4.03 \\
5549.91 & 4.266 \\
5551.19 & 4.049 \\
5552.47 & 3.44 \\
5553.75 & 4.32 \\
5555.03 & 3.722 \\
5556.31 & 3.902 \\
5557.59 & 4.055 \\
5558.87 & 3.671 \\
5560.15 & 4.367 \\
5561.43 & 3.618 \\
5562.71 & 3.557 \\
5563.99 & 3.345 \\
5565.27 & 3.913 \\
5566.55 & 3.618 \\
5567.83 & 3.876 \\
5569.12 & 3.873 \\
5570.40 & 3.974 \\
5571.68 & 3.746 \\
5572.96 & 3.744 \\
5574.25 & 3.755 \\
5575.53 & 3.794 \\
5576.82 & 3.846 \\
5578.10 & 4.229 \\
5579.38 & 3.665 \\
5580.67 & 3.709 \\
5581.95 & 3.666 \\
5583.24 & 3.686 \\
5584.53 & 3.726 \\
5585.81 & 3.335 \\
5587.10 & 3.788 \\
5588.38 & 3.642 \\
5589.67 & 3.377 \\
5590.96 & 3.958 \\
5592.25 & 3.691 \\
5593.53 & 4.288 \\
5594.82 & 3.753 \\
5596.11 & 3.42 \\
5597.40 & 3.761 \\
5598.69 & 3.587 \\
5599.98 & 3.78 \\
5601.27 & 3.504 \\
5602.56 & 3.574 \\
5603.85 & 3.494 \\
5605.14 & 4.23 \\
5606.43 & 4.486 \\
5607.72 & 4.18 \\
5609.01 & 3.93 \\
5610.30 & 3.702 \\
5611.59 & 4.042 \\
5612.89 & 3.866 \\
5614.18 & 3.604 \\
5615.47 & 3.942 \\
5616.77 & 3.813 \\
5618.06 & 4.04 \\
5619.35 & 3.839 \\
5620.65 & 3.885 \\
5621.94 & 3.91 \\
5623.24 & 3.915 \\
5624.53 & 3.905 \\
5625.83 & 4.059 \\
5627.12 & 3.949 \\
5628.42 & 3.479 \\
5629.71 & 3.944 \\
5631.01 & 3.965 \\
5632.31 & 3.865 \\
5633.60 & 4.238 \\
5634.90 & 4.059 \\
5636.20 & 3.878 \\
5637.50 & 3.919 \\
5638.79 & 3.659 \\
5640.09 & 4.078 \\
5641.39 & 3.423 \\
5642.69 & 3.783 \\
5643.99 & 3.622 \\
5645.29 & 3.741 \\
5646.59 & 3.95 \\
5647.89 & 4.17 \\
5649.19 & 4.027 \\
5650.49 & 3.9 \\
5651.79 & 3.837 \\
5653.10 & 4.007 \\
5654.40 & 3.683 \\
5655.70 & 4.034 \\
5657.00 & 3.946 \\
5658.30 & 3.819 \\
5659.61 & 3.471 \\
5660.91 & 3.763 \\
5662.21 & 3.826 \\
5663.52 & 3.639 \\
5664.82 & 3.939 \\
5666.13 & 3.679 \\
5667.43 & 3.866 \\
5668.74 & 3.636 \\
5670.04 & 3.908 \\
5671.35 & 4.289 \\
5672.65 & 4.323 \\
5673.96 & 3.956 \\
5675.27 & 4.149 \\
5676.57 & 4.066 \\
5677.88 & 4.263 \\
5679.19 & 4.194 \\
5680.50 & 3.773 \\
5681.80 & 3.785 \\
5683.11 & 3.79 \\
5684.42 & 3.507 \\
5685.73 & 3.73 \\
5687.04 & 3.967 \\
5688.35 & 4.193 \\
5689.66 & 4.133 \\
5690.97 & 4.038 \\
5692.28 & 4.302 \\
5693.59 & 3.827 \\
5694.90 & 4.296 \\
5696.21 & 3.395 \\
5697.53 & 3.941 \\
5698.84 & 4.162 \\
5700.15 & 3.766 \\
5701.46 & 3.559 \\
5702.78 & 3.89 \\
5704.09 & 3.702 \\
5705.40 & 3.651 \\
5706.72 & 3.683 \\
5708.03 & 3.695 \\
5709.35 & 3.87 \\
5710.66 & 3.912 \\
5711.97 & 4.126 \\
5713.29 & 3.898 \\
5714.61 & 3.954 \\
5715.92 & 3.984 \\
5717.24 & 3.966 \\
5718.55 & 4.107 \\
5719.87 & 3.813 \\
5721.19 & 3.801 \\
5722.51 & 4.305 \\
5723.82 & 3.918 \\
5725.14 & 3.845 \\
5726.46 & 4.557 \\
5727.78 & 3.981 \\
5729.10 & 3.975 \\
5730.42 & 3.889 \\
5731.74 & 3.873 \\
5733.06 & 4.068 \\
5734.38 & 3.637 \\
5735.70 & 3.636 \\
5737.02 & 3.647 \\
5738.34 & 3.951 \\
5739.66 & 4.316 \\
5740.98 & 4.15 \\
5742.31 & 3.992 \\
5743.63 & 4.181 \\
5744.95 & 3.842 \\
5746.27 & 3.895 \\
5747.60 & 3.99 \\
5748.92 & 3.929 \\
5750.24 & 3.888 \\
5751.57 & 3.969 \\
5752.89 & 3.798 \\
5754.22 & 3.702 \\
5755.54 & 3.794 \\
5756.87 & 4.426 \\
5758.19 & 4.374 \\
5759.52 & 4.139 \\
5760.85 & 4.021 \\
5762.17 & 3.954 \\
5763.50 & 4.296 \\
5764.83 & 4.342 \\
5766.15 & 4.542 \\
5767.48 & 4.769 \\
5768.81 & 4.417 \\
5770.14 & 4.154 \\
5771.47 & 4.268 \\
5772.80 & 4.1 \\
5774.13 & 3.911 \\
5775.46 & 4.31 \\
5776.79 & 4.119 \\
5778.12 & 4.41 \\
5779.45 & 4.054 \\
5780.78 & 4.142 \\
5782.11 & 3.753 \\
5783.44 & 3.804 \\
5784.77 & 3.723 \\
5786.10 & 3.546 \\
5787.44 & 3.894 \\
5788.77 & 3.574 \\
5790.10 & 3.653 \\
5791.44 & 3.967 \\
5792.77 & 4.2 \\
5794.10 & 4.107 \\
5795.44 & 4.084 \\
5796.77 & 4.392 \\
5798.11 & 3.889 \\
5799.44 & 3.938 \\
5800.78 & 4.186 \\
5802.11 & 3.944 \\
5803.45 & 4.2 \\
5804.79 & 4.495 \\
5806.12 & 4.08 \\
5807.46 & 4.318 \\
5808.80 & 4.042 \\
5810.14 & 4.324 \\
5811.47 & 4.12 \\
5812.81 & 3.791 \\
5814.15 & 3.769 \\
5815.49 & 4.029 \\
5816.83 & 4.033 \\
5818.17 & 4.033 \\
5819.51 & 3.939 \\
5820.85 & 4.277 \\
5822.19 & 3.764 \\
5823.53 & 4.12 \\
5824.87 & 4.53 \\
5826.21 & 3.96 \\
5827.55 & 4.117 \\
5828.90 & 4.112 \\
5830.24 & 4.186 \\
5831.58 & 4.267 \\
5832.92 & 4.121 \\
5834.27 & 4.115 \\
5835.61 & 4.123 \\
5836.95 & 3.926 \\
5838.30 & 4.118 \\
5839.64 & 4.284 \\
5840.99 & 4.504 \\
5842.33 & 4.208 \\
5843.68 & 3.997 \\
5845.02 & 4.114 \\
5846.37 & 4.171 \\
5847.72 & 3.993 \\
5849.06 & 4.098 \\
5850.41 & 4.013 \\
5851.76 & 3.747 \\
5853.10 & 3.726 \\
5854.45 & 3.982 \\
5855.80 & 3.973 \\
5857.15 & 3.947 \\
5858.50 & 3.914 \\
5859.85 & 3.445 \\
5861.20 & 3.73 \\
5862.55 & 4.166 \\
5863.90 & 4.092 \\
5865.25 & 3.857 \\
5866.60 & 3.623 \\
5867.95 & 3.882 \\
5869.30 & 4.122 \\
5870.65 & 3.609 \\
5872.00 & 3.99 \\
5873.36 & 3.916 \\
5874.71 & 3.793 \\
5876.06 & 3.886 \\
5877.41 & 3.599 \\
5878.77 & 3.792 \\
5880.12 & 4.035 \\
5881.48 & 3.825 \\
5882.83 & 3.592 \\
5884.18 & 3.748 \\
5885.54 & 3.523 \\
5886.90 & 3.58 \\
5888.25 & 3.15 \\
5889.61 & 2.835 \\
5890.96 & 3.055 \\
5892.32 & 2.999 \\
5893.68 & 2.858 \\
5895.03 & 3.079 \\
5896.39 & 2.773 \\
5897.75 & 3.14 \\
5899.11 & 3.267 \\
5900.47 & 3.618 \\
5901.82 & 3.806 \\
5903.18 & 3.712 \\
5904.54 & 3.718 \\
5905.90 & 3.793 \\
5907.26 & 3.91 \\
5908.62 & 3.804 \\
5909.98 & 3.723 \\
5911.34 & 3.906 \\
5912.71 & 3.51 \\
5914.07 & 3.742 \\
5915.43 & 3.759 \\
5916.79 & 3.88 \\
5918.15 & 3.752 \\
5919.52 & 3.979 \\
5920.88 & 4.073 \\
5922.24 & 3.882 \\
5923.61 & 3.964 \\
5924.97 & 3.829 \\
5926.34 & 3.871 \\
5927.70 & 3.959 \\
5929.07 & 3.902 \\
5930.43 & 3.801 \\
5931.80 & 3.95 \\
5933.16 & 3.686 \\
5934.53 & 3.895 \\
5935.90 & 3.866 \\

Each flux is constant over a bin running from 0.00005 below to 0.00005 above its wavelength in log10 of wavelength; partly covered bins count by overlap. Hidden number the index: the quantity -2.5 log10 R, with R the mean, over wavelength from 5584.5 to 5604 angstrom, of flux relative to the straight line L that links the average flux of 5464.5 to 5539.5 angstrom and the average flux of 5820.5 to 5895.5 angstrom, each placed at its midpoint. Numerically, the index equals 0.05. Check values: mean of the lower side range 3.85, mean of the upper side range 3.86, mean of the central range 3.67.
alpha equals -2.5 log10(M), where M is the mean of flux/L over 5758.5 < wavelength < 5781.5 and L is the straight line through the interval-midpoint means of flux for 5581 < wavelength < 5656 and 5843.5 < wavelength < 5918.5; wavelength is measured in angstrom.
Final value -0.13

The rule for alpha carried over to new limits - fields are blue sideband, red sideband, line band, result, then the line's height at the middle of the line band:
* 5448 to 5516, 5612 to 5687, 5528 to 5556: -0.06 mag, 3.83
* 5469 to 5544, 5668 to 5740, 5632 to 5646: 0.02 mag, 3.92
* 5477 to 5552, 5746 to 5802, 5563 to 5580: 0.04 mag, 3.94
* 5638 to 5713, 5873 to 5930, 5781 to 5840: -0.09 mag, 3.73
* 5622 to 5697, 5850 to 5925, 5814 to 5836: -0.10 mag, 3.75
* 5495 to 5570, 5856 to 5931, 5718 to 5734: -0.06 mag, 3.79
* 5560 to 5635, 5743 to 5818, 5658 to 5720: 0.01 mag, 3.94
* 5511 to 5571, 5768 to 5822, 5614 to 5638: 0.02 mag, 3.98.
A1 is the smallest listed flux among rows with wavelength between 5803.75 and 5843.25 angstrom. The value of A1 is 3.764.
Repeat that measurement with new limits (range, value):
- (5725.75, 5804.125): 3.546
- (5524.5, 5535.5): 3.697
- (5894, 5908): 2.773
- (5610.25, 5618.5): 3.604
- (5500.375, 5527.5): 3.33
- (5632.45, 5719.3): 3.395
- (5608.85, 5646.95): 3.423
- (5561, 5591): 3.335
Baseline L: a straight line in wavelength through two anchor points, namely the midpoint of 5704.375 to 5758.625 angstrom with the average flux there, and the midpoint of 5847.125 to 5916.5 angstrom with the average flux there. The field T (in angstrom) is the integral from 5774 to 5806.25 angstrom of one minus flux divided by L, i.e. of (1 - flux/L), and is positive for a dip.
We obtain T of -1.5 angstrom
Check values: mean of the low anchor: 3.95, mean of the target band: 4.02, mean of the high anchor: 3.67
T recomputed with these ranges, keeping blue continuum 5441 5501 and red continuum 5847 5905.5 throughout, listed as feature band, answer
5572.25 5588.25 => 0.1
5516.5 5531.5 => -0.5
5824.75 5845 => -2.7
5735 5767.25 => -2.9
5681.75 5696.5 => -0.8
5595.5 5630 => -0.8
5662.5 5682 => -1.2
